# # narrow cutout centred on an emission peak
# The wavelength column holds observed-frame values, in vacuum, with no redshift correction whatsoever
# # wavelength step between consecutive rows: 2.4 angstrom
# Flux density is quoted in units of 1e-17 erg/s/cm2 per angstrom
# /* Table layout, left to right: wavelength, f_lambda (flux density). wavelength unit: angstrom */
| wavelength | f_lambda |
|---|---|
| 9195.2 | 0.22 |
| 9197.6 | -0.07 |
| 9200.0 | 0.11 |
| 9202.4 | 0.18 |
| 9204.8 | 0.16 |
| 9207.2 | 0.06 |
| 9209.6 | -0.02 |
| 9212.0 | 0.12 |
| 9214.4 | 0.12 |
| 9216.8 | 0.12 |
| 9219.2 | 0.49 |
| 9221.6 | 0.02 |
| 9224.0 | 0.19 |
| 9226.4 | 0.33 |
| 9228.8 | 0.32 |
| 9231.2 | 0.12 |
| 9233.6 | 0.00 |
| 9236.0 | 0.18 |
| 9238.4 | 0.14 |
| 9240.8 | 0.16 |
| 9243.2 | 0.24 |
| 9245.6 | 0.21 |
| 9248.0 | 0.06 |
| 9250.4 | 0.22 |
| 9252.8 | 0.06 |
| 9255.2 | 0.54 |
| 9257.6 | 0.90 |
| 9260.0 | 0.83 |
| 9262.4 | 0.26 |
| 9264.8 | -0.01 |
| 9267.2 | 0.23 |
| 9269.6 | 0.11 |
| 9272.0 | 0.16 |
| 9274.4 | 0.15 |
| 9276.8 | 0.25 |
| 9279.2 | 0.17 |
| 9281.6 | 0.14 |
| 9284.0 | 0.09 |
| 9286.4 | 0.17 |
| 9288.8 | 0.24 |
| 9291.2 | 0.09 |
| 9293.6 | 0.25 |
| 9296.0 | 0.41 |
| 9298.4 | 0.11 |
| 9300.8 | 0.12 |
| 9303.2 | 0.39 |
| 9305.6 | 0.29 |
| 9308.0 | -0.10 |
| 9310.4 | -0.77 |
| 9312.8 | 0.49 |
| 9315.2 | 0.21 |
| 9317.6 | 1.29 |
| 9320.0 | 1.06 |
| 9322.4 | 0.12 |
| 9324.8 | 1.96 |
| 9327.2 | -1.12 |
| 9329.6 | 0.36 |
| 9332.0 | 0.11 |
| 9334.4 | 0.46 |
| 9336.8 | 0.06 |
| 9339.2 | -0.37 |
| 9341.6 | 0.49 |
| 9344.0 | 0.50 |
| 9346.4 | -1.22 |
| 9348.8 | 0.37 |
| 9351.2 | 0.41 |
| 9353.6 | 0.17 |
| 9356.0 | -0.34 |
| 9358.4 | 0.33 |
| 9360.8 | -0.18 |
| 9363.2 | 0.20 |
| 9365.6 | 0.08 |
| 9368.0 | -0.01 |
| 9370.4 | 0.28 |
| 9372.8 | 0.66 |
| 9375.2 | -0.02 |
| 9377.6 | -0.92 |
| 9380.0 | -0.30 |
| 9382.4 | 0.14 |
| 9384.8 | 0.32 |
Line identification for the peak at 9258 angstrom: H-beta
